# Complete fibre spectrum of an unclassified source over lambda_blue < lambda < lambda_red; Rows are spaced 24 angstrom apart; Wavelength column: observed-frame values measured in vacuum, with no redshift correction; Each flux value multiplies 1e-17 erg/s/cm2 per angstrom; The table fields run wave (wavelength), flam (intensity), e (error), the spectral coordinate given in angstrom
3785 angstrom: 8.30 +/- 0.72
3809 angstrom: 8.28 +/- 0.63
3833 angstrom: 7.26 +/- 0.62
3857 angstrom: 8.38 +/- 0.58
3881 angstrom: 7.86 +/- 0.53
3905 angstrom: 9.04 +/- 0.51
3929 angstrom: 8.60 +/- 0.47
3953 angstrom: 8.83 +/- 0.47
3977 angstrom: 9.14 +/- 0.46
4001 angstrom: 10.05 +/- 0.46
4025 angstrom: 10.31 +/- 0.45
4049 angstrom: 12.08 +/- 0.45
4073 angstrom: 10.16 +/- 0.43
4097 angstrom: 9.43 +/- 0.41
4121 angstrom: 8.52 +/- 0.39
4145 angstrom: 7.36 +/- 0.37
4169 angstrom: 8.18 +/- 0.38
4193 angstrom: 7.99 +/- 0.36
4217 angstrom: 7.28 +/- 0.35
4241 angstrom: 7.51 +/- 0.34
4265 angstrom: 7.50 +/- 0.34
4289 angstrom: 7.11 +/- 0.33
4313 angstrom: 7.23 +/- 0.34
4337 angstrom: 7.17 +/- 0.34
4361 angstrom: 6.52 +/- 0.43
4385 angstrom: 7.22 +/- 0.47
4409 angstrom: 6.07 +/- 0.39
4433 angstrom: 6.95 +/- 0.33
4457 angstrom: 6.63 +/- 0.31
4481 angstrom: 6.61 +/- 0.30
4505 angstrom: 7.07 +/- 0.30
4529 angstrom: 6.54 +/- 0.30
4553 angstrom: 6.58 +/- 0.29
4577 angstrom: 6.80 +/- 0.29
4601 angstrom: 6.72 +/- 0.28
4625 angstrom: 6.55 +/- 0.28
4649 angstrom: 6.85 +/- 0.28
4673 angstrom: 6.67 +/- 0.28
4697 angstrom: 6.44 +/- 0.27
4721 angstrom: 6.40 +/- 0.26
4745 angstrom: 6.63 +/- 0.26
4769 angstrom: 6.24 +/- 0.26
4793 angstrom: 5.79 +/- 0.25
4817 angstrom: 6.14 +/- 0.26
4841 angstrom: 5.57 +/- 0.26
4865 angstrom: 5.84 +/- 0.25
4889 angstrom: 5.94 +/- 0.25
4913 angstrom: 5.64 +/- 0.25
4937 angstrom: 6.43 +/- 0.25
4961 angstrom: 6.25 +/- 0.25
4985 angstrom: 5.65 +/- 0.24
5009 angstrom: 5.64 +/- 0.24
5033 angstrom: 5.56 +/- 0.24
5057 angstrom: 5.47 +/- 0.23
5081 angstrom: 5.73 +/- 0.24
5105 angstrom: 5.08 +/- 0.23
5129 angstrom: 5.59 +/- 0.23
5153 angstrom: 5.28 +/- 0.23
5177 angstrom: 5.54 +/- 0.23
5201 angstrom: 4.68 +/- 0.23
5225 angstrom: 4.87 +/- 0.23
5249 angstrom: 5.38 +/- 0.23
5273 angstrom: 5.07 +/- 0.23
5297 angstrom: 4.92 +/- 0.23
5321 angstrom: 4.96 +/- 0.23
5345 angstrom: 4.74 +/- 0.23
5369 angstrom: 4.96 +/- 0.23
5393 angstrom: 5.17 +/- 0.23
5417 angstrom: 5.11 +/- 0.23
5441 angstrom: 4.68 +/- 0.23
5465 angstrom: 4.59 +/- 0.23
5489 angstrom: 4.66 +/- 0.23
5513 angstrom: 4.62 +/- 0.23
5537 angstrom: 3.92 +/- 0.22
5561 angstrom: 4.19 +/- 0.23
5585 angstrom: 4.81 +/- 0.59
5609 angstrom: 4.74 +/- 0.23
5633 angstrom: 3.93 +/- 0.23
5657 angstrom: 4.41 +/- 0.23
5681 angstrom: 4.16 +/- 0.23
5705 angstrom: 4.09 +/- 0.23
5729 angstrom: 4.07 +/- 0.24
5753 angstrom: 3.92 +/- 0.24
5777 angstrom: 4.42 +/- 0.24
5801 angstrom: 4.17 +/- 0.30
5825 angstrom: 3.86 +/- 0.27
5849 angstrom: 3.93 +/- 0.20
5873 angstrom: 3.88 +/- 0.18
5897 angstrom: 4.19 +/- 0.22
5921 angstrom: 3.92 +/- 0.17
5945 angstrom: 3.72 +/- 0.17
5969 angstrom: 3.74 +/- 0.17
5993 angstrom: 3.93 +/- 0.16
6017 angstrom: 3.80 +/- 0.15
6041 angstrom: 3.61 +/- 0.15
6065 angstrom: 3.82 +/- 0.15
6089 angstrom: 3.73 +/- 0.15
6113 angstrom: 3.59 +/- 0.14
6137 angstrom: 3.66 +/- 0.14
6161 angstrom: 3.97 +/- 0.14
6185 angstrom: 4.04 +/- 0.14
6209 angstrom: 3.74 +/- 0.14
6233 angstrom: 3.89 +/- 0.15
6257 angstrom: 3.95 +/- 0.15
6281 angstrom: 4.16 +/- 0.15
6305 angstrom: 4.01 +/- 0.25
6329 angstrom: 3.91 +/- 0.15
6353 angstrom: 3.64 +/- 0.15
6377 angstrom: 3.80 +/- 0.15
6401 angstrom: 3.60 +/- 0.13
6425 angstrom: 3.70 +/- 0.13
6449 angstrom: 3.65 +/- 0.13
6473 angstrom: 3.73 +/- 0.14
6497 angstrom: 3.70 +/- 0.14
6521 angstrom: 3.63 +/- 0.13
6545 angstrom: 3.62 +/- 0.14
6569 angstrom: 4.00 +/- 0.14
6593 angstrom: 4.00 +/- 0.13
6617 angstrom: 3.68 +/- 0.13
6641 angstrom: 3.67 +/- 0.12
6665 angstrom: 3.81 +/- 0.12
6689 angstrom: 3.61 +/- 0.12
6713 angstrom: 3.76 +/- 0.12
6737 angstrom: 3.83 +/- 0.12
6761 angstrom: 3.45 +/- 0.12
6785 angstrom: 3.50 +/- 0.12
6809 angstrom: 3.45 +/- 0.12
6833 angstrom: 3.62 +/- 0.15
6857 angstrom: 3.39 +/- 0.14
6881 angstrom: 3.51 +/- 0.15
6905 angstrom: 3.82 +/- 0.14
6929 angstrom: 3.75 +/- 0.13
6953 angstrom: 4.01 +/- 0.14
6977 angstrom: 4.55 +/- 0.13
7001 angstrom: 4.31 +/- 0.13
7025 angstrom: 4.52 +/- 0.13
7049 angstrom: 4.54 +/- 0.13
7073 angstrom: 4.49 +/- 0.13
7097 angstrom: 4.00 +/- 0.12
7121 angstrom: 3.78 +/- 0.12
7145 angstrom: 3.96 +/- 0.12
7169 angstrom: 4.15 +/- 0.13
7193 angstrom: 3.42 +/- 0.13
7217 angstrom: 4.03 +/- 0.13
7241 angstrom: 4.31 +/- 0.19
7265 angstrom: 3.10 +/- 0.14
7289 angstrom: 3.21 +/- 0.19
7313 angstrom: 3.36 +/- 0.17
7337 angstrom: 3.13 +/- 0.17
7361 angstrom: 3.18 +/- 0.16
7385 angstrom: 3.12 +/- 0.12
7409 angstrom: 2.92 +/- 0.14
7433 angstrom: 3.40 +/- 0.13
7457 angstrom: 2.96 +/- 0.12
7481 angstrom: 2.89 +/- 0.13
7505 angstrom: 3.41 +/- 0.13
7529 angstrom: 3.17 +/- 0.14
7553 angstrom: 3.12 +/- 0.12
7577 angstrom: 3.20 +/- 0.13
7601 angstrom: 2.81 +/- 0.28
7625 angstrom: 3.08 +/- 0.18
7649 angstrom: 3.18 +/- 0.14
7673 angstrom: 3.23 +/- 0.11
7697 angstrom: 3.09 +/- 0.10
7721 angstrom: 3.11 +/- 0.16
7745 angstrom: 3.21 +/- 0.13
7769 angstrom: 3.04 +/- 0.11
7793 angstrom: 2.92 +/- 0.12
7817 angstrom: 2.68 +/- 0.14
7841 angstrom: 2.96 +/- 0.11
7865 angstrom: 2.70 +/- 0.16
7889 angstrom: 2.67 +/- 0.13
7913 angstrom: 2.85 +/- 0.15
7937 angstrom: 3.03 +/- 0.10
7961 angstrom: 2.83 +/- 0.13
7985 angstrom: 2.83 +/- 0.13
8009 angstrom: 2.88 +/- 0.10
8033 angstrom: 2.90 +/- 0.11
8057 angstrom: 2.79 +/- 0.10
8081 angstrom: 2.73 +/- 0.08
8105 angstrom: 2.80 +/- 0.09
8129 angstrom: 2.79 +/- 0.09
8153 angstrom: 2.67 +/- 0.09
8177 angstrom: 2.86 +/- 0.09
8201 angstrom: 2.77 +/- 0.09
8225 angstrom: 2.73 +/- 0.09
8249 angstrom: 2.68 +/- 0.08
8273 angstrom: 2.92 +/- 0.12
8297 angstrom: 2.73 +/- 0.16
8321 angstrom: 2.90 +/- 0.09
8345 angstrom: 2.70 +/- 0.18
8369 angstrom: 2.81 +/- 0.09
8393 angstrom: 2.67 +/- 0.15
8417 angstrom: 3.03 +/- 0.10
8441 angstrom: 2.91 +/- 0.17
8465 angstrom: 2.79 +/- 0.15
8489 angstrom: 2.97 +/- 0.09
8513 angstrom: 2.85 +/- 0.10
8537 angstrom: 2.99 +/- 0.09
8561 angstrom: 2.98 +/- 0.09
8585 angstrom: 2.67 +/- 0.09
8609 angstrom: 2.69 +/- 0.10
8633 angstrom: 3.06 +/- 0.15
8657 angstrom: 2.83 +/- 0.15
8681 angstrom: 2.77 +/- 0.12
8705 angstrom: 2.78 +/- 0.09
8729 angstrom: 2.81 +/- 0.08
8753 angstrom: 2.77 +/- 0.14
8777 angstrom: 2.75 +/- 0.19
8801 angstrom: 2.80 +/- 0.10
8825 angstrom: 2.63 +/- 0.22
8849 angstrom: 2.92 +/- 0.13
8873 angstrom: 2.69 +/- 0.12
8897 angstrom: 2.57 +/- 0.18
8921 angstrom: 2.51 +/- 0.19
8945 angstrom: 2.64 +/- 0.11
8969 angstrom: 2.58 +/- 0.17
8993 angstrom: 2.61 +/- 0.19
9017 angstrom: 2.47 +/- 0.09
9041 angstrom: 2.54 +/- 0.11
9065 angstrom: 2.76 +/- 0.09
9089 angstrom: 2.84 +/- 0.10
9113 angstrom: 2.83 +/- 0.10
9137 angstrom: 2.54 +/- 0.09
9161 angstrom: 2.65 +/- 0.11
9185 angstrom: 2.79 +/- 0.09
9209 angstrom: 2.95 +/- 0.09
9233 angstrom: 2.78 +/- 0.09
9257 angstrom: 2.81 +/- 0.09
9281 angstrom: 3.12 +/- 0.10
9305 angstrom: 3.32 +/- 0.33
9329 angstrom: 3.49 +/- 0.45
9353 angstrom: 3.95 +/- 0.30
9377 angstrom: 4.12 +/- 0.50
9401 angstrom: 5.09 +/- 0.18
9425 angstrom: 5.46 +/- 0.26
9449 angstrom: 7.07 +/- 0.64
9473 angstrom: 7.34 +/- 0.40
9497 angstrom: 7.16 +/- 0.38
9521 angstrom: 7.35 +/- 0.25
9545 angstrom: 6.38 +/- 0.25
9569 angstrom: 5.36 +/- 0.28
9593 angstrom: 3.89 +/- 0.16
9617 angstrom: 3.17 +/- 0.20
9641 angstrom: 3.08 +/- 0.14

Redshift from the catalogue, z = 0.444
